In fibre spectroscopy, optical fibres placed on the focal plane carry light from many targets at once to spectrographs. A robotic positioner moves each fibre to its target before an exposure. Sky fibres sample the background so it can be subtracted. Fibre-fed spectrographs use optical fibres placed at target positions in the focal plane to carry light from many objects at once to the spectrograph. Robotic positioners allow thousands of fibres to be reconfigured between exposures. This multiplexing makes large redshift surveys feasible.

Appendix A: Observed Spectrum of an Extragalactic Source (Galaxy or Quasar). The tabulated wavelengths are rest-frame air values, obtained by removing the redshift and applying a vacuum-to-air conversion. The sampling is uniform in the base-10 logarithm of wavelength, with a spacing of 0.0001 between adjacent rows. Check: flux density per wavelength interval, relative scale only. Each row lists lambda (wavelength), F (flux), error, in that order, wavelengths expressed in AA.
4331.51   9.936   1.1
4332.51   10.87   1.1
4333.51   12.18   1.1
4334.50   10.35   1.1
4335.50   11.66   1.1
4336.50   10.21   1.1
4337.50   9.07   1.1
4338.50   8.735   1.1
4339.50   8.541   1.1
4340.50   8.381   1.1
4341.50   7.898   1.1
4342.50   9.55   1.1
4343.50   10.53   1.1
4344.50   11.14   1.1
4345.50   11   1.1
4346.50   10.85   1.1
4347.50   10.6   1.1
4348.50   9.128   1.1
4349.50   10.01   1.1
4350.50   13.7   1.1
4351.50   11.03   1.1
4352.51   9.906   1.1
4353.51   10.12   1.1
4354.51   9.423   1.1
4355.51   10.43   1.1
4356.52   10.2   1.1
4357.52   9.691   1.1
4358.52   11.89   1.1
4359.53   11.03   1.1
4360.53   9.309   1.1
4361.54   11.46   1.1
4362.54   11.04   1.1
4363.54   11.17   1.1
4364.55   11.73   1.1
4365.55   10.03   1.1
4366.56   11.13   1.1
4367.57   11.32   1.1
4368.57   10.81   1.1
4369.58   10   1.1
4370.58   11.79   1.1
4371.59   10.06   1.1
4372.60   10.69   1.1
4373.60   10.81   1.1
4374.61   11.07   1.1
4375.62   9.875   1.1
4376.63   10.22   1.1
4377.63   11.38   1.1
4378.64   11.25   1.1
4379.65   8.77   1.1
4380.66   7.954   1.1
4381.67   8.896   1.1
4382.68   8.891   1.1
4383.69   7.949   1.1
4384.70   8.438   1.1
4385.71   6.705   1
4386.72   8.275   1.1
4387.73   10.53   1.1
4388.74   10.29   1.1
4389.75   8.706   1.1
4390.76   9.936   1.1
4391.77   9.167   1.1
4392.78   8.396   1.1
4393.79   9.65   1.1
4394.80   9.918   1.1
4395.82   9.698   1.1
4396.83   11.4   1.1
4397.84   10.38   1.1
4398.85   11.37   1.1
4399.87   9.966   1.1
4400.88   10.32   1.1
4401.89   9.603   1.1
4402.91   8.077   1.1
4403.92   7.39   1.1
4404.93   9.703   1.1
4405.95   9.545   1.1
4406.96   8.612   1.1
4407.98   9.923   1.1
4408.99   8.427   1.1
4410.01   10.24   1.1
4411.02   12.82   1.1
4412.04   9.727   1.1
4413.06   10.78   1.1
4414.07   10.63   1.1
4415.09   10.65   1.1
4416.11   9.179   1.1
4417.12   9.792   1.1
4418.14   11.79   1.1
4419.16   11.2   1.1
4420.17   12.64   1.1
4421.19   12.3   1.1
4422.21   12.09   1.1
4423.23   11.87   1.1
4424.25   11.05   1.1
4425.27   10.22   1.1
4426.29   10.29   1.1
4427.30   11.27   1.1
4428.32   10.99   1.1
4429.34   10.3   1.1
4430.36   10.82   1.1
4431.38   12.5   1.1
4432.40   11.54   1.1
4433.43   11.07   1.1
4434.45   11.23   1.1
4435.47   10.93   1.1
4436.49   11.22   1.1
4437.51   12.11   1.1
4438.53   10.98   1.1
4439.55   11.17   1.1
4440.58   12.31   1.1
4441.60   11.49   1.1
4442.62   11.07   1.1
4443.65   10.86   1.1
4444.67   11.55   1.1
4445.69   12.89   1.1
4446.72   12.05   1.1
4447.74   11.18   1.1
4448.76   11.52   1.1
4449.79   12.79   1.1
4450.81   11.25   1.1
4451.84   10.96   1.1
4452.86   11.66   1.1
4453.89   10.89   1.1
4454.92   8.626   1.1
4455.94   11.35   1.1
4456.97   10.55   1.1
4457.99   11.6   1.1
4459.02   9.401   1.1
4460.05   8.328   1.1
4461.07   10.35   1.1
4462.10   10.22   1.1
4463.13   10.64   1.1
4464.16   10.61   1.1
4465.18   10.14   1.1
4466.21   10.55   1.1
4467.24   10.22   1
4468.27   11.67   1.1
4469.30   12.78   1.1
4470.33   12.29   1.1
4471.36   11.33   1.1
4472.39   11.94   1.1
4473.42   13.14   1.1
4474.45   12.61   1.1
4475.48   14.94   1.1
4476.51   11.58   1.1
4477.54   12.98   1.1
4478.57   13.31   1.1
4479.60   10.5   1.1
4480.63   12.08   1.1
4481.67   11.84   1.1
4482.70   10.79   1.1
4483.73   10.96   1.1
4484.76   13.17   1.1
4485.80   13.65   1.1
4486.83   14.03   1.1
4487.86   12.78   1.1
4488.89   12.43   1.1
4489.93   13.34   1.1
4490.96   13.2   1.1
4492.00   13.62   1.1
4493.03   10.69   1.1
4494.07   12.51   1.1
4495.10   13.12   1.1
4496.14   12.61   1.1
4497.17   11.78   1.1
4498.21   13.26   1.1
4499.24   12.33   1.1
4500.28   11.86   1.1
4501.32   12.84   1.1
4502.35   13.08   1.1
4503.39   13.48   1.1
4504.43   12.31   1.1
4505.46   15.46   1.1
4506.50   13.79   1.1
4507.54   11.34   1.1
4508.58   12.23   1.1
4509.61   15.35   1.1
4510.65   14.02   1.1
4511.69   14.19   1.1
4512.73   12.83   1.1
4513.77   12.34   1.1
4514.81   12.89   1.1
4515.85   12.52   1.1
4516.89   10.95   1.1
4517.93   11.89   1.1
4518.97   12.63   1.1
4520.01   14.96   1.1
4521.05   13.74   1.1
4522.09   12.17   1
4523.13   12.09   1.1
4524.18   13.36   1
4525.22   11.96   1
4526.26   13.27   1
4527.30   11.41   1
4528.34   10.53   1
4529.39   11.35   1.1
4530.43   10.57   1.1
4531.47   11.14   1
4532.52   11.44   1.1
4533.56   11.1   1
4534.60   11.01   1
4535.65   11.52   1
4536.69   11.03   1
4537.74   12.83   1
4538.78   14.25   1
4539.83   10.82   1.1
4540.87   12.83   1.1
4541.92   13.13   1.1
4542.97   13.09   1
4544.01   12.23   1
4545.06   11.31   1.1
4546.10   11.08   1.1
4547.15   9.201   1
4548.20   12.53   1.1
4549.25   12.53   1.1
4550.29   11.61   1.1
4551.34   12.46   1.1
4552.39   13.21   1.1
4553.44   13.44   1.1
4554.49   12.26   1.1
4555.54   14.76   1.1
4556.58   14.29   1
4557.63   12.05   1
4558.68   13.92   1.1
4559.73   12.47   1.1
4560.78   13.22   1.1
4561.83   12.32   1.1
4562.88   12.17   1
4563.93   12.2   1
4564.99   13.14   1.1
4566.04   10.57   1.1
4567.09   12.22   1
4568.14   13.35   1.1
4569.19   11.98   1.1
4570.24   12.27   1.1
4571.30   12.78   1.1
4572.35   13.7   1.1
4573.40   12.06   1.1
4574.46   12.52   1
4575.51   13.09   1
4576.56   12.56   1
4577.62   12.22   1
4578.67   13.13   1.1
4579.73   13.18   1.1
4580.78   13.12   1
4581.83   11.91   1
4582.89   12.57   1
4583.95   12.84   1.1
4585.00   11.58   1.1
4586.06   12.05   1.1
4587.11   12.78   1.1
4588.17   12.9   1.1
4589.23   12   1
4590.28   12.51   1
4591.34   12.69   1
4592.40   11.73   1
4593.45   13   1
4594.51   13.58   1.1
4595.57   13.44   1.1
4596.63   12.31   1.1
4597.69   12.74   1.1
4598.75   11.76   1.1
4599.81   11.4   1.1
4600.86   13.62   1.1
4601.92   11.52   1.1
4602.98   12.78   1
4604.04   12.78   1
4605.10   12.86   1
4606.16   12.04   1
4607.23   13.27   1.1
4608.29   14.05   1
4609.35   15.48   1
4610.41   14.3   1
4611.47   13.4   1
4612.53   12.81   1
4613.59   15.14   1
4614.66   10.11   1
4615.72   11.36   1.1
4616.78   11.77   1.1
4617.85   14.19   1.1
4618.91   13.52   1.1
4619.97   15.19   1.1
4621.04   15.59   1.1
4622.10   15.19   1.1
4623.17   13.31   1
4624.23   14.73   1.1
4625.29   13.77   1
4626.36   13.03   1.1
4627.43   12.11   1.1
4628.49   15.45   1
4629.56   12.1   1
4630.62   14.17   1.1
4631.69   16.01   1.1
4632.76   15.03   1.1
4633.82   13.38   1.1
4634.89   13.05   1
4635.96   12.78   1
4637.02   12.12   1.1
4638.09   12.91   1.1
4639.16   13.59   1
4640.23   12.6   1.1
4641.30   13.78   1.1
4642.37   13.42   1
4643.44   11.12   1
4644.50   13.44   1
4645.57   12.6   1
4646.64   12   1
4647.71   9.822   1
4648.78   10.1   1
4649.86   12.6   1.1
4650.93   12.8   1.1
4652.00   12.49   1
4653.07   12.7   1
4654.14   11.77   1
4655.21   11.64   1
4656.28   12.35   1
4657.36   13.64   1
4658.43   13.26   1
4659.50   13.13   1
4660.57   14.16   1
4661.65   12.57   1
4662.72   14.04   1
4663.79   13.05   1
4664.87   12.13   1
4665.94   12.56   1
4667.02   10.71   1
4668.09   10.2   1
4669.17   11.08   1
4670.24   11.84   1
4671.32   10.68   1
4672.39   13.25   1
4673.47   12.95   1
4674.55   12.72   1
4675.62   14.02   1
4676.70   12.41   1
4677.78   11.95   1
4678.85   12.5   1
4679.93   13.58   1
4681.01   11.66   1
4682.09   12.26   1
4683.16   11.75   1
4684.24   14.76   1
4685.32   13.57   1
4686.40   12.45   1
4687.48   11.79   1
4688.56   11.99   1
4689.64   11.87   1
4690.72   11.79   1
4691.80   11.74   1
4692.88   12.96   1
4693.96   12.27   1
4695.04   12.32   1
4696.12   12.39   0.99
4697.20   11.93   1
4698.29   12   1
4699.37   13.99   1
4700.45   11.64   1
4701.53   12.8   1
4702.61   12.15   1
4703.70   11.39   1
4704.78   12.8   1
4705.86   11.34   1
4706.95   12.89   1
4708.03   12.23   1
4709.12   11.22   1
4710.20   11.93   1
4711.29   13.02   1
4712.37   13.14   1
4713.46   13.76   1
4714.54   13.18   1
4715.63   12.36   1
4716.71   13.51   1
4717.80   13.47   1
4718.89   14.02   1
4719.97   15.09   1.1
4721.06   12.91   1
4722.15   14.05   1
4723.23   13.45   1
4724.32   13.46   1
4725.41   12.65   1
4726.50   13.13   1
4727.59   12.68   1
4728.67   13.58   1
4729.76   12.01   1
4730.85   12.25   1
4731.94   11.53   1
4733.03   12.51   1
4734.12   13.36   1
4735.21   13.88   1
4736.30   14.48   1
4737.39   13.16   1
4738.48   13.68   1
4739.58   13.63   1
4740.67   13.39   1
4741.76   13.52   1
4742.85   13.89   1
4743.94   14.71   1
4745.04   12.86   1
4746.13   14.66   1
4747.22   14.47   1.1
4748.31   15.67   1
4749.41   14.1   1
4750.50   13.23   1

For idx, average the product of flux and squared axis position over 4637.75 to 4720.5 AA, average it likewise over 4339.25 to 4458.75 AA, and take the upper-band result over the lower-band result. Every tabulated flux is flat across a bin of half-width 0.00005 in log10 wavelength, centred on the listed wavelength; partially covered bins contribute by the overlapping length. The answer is 1.4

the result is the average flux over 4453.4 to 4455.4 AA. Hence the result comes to 9.74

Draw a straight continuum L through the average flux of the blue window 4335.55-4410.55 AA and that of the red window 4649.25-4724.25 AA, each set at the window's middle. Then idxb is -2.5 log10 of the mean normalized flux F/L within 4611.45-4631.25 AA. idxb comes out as -0.127 mag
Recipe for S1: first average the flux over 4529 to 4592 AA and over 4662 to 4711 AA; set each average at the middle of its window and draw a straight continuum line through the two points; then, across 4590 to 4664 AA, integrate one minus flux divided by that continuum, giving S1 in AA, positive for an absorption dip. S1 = -4.3 AA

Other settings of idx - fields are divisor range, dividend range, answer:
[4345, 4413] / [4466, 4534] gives 1.31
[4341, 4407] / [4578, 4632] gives 1.45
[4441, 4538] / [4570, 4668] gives 1.13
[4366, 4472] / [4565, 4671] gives 1.33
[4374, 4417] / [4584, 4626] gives 1.49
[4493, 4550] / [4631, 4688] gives 1.08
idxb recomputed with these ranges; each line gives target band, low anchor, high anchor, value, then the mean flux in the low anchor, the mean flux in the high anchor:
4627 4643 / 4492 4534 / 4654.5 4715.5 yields -0.08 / 12.6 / 12.5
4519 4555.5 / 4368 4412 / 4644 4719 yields -0.10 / 9.72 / 12.4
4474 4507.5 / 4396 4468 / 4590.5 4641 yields -0.10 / 10.8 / 13.3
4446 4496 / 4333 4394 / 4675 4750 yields -0.07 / 10.1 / 13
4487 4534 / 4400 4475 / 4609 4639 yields -0.06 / 10.9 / 13.6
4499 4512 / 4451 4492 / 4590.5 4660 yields -0.11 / 11.6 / 13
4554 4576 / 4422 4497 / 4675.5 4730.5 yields -0.06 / 11.6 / 12.7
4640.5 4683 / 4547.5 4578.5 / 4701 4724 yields 0.04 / 12.7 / 12.9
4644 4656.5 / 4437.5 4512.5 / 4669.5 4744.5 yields 0.05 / 12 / 12.8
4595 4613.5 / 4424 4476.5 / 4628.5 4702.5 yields -0.07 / 11.2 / 12.6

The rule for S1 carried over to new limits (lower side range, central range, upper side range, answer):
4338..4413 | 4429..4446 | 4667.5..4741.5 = -1.5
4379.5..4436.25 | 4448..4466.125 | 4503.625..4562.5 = 0.6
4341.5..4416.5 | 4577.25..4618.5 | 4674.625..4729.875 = -3.1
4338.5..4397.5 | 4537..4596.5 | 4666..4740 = -5.0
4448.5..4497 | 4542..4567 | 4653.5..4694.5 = -0.9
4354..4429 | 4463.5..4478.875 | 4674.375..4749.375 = -1.5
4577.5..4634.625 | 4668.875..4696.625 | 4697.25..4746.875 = 1.4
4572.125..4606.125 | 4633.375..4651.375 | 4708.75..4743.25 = 0.5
